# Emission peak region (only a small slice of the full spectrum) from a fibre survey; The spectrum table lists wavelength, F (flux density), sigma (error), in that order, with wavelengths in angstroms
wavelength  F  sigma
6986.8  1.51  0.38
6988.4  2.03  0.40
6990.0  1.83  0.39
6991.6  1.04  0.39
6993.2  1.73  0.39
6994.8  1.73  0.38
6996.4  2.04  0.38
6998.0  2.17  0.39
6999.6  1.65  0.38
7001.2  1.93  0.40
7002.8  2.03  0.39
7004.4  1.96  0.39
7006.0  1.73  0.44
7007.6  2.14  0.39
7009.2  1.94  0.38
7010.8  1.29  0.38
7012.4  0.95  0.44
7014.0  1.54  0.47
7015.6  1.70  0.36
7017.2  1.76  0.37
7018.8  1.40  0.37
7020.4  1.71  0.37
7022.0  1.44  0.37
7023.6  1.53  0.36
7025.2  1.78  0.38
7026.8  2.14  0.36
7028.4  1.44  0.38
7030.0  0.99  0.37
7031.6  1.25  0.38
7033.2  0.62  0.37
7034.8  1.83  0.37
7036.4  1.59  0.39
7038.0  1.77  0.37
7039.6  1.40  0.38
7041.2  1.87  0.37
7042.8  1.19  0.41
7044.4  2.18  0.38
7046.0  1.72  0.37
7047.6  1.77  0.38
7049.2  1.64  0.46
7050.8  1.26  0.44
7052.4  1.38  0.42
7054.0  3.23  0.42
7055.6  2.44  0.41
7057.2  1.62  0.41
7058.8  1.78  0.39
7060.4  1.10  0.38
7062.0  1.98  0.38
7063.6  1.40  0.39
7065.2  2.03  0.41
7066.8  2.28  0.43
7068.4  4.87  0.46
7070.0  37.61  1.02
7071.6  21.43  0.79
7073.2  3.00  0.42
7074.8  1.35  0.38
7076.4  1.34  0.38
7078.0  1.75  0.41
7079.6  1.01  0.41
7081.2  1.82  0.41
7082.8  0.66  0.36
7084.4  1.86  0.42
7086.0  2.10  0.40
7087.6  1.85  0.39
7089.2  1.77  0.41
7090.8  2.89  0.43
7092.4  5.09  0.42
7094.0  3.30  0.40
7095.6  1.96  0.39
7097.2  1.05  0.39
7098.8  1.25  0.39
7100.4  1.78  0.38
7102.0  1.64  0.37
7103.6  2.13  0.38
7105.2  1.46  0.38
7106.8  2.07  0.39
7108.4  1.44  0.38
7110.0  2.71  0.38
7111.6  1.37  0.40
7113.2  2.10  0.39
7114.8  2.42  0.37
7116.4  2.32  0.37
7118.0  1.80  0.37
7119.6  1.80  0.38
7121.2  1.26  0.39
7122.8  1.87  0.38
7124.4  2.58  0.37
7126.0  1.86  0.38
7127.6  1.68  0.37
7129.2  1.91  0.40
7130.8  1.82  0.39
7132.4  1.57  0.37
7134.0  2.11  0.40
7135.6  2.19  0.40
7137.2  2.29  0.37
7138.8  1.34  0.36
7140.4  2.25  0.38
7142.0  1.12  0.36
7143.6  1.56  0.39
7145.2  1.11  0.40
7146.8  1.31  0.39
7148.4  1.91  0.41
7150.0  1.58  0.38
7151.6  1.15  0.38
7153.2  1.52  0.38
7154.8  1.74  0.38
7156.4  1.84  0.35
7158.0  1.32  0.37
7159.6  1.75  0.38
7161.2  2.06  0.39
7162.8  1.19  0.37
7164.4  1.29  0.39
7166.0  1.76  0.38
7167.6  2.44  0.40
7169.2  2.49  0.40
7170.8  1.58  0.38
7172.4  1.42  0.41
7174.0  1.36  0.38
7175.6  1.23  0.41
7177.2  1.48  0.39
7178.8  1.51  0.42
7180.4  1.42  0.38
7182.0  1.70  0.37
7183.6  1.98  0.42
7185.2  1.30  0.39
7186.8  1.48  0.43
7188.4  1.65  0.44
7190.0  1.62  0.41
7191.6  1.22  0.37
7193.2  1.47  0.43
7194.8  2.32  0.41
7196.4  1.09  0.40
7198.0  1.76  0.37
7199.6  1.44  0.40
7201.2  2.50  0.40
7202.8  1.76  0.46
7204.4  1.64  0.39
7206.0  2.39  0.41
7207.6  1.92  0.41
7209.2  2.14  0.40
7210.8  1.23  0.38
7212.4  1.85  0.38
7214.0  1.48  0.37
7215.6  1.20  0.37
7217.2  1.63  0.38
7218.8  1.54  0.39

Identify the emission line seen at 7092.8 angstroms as [N II] 6583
